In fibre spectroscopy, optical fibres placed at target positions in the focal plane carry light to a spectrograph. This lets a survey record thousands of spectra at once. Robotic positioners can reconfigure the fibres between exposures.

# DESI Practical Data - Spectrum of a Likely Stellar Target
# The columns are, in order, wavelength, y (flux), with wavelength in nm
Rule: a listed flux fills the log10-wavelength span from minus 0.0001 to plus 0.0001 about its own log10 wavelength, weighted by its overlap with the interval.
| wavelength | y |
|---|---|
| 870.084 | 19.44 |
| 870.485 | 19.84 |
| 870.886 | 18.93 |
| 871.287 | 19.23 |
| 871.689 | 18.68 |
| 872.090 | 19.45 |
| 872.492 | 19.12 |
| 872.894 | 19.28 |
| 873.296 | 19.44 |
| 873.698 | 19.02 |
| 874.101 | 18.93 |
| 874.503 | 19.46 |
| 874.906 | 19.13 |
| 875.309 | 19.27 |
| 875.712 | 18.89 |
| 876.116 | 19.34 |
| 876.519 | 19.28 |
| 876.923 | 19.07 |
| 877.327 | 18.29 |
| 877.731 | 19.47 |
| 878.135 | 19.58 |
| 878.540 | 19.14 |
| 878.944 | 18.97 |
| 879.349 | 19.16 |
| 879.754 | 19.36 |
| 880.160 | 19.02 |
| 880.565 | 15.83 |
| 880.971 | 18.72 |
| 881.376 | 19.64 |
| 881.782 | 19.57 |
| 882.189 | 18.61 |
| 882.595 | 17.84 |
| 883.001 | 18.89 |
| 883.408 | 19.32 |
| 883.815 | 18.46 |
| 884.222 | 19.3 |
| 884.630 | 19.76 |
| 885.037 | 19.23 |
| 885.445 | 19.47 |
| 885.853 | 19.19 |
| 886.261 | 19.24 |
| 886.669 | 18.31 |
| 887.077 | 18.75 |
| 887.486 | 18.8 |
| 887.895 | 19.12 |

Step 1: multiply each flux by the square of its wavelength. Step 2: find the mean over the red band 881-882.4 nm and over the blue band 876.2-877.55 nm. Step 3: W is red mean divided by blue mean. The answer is 1.03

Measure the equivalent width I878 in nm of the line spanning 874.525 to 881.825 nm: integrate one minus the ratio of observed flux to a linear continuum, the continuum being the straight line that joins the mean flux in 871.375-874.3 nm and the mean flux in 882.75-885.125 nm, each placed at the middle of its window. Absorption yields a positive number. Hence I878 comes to 0.06 nm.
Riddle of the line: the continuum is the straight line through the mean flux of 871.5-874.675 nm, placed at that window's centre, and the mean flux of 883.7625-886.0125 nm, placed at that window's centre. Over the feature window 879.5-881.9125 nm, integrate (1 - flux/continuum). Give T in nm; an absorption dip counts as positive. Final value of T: 0.07 nm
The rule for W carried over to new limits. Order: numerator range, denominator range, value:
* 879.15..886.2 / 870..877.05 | 1.01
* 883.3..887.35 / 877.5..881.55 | 1.02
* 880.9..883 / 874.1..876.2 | 1.00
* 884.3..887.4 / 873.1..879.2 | 1.02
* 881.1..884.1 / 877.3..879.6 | 1.00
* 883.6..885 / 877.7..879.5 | 1.01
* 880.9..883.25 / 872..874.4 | 1.00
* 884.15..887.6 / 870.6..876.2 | 1.03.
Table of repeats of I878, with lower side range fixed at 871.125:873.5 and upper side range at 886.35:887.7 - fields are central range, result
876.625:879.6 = -0.02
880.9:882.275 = -0.03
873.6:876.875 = -0.01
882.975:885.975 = -0.07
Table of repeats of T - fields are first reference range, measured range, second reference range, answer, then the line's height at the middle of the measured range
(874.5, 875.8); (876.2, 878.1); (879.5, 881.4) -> -0.02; 18.9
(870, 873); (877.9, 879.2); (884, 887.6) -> 0.00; 19.2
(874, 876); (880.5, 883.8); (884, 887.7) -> 0.08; 19.1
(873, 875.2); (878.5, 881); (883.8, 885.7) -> 0.09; 19.3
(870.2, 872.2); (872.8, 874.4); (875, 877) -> 0.00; 19.2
